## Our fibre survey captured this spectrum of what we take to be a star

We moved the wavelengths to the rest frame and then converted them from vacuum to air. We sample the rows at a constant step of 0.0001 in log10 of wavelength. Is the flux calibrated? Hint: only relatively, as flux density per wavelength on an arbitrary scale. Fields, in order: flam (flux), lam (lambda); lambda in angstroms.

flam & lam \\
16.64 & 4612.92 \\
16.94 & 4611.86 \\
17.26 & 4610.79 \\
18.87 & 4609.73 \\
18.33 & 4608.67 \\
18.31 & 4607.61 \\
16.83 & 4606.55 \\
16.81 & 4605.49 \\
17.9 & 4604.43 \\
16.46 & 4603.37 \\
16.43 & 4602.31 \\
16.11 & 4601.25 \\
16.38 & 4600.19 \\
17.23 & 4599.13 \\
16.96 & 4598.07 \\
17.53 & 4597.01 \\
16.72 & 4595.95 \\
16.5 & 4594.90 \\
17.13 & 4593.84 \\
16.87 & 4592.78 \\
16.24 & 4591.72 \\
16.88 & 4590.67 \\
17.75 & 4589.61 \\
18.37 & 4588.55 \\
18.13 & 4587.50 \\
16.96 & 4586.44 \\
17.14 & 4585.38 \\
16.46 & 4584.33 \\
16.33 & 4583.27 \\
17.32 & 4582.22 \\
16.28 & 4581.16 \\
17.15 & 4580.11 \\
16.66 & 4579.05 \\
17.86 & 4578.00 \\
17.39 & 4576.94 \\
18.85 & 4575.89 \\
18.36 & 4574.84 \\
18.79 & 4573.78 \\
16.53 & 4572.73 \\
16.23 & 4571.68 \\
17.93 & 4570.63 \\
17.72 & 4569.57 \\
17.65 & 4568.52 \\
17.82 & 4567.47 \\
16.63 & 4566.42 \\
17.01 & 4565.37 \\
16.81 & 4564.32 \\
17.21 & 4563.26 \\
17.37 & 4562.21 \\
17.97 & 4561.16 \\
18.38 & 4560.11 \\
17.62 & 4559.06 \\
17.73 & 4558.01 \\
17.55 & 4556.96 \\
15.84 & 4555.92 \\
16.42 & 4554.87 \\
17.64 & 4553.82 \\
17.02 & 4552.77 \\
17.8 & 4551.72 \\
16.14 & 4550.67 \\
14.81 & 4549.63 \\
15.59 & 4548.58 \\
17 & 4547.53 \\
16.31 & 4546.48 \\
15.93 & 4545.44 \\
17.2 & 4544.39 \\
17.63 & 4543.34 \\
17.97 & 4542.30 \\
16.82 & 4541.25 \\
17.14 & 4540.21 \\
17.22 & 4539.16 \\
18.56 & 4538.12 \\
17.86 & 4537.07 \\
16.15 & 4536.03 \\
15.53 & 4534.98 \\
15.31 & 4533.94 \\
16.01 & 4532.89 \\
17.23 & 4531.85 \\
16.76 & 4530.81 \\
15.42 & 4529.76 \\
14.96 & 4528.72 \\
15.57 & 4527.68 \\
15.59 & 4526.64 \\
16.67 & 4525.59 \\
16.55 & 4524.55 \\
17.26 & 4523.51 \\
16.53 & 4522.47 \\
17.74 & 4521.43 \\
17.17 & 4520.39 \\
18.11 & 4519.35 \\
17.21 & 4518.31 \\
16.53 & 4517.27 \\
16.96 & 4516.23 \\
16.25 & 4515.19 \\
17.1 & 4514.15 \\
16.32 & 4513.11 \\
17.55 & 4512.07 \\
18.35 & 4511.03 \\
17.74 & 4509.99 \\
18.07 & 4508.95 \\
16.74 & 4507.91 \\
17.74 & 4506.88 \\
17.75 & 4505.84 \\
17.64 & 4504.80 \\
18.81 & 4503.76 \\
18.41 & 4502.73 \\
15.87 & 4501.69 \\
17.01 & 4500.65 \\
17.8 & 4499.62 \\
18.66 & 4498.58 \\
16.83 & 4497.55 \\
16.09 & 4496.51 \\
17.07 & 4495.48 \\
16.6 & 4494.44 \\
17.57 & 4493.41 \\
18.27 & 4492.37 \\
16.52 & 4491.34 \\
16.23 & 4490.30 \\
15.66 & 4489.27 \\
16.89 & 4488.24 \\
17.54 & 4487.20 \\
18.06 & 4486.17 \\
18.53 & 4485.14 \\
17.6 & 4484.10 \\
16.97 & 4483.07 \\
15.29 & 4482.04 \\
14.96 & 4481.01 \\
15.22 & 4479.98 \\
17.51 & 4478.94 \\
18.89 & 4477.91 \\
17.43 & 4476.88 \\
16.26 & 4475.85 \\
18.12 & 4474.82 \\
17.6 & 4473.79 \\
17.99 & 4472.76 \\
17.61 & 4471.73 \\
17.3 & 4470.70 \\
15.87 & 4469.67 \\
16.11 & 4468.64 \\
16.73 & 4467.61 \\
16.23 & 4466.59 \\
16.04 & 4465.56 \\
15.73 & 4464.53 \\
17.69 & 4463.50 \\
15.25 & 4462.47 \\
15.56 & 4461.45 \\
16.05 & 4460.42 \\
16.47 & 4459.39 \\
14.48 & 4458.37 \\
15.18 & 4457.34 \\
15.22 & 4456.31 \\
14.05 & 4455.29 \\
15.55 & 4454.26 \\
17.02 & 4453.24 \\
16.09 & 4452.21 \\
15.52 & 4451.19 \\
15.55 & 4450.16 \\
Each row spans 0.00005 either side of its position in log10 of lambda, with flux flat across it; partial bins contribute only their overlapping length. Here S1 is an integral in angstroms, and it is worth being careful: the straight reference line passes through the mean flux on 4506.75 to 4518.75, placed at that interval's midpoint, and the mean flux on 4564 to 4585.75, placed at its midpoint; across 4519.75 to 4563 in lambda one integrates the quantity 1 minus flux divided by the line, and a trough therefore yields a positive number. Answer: 1.14 angstroms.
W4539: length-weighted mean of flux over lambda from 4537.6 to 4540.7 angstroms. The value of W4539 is 17.6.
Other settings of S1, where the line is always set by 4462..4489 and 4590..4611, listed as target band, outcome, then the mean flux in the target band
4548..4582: -0.4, 17.2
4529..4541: 0.3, 16.6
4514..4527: 0.0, 16.9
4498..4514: -0.6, 17.6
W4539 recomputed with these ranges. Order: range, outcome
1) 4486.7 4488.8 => 17.2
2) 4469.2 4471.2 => 16.6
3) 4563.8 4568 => 17.1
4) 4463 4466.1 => 16.4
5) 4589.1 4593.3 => 16.9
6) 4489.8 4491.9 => 16.4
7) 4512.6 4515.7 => 16.6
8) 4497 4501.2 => 17.6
